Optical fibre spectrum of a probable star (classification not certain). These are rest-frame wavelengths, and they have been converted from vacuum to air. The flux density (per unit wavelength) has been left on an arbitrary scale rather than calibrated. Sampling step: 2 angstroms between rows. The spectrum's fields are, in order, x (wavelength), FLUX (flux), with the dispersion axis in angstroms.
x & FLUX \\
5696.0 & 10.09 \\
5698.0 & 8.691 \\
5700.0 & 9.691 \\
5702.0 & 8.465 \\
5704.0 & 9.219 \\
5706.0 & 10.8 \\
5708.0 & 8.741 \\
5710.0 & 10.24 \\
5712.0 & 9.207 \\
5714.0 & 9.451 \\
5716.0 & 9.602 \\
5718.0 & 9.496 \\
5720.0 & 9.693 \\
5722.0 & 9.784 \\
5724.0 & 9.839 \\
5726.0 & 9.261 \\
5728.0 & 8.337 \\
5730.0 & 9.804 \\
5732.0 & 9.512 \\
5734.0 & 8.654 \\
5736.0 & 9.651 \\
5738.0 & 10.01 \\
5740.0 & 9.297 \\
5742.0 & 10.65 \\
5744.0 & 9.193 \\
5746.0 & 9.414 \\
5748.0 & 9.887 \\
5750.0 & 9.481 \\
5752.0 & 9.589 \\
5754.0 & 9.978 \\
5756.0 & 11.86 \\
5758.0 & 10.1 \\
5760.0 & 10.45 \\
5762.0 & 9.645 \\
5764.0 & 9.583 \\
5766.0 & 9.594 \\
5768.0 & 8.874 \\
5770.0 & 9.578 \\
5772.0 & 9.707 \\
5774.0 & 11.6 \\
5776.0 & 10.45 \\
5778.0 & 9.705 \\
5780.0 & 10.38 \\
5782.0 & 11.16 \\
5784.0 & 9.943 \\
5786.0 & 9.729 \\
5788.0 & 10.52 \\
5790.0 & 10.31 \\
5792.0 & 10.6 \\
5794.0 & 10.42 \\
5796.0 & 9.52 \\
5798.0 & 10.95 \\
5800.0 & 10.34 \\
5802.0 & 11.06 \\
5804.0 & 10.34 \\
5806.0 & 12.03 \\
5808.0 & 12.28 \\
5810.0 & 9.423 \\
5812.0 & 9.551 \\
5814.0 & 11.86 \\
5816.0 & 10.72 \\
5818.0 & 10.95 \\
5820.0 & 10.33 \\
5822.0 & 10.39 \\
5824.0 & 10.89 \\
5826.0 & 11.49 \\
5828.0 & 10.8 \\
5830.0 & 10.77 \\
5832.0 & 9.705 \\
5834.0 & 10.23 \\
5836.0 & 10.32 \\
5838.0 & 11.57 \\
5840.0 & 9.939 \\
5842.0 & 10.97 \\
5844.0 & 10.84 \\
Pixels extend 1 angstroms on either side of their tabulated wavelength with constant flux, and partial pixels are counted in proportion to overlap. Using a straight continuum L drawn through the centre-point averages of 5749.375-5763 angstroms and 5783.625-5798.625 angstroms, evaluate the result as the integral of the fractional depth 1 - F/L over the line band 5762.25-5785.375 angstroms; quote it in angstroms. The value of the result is 0.4 angstroms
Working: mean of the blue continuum 10.2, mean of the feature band 10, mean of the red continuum 10.2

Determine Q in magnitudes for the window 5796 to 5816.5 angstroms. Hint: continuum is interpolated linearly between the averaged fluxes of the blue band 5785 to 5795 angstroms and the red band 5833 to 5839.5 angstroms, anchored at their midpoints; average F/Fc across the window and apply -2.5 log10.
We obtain -0.04 mag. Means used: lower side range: 10.3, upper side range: 10.6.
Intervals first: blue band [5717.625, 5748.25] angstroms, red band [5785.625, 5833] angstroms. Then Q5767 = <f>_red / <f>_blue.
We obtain 1.1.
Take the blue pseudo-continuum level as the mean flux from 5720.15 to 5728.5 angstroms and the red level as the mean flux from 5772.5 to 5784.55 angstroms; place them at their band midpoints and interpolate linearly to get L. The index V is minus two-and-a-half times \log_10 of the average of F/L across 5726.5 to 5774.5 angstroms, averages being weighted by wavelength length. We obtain 0.02 mag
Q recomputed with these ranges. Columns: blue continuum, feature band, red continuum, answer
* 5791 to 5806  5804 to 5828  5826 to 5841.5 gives -0.03 mag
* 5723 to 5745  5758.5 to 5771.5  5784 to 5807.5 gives 0.04 mag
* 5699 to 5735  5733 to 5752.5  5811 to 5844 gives 0.02 mag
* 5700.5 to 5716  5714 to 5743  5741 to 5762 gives 0.02 mag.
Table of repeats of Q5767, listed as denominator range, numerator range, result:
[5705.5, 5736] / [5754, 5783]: 1.07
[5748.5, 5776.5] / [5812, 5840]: 1.07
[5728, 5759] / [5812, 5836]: 1.09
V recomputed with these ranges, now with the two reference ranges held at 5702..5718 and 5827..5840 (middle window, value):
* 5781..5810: -0.04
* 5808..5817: -0.03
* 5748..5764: -0.02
